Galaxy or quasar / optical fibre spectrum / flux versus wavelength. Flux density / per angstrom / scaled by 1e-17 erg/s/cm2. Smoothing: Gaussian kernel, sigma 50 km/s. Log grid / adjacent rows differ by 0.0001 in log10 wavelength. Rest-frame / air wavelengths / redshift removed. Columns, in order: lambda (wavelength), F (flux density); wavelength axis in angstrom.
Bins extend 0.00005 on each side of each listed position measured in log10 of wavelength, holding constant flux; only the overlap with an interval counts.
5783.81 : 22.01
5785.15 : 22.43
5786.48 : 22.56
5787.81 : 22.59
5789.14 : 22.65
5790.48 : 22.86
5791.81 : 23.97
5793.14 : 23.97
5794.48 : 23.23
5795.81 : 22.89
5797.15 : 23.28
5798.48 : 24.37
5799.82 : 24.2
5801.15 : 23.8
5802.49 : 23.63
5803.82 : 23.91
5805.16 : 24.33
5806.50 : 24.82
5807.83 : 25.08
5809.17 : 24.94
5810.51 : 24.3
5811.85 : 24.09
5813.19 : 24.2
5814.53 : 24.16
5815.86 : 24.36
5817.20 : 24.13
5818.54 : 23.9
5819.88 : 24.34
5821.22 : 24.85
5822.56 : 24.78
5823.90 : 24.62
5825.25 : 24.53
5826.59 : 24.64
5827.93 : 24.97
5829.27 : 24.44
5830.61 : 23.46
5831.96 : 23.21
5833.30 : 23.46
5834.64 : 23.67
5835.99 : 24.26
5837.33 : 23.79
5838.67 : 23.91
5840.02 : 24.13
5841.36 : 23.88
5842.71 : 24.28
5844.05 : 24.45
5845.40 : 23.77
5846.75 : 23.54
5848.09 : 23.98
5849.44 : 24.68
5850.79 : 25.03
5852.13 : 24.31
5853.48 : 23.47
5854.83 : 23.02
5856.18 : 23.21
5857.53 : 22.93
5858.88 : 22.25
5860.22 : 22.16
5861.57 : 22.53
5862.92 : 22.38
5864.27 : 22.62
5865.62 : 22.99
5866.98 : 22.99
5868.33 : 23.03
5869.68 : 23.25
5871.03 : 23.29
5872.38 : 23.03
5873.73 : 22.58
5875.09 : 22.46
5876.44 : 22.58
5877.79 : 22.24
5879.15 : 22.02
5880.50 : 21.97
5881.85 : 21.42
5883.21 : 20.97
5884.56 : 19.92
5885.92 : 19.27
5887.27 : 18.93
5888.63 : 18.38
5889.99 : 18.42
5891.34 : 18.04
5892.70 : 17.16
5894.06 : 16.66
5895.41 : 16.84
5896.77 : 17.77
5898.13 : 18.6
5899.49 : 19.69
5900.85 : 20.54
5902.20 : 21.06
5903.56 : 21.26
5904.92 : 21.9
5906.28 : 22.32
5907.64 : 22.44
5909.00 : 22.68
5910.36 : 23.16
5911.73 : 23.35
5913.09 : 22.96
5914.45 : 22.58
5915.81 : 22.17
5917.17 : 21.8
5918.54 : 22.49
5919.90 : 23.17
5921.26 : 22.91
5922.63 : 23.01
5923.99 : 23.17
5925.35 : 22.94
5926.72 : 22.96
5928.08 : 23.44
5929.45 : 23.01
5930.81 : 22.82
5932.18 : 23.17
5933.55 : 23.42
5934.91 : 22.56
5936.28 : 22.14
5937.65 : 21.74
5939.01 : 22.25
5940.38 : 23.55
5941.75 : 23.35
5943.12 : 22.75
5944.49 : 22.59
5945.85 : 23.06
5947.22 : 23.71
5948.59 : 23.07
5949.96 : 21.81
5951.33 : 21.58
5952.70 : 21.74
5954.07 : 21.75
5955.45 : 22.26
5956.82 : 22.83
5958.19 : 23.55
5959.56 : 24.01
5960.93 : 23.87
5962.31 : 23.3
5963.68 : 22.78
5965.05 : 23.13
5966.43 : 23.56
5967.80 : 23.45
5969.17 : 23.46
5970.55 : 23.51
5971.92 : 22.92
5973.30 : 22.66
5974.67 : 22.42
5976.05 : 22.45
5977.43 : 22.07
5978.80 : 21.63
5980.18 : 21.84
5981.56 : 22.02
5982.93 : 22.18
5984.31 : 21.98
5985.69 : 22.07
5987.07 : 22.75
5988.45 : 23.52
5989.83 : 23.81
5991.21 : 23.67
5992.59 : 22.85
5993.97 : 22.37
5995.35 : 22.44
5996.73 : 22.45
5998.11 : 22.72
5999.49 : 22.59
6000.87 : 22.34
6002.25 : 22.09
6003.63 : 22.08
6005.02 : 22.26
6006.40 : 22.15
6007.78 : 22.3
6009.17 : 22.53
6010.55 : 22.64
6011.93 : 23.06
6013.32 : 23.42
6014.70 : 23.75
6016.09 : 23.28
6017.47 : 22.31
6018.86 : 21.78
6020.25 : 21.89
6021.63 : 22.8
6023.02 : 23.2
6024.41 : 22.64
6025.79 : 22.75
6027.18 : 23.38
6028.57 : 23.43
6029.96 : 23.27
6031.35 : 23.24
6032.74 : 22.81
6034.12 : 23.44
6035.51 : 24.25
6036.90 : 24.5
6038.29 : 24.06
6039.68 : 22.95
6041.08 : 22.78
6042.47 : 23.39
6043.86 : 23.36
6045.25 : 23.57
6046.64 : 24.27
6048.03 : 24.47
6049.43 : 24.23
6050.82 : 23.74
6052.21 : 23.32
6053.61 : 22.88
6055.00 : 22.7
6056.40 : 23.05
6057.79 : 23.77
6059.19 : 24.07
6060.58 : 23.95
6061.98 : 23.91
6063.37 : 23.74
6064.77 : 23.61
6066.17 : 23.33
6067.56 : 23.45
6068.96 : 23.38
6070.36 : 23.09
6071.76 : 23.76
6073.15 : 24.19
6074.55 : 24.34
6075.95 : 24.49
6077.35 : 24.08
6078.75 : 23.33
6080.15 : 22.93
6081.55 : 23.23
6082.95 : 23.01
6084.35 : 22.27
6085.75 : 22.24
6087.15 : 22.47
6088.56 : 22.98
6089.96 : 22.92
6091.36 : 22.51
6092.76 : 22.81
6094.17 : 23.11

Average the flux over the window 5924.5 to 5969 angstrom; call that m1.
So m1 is 22.9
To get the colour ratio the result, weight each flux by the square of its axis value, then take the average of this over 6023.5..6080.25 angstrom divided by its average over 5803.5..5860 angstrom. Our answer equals 1.05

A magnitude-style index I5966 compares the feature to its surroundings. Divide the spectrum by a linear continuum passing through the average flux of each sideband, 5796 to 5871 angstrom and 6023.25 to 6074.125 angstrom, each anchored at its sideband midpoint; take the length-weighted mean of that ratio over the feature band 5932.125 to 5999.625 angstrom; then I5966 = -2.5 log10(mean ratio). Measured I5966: 0.043 mag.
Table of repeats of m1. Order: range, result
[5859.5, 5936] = 21.6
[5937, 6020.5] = 22.7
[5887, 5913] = 20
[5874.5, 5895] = 20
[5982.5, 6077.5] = 23.2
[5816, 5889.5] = 23.1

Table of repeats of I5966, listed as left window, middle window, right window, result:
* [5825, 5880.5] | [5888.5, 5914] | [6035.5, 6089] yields 0.16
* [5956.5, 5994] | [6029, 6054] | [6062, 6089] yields -0.02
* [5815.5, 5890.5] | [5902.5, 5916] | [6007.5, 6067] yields 0.03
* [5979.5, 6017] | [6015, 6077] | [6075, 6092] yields -0.03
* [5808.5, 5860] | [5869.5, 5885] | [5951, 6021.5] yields 0.07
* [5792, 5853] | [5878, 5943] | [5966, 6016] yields 0.09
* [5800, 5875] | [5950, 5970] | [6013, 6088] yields 0.03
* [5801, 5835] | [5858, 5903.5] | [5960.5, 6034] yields 0.14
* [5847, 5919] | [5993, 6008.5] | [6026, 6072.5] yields 0.03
